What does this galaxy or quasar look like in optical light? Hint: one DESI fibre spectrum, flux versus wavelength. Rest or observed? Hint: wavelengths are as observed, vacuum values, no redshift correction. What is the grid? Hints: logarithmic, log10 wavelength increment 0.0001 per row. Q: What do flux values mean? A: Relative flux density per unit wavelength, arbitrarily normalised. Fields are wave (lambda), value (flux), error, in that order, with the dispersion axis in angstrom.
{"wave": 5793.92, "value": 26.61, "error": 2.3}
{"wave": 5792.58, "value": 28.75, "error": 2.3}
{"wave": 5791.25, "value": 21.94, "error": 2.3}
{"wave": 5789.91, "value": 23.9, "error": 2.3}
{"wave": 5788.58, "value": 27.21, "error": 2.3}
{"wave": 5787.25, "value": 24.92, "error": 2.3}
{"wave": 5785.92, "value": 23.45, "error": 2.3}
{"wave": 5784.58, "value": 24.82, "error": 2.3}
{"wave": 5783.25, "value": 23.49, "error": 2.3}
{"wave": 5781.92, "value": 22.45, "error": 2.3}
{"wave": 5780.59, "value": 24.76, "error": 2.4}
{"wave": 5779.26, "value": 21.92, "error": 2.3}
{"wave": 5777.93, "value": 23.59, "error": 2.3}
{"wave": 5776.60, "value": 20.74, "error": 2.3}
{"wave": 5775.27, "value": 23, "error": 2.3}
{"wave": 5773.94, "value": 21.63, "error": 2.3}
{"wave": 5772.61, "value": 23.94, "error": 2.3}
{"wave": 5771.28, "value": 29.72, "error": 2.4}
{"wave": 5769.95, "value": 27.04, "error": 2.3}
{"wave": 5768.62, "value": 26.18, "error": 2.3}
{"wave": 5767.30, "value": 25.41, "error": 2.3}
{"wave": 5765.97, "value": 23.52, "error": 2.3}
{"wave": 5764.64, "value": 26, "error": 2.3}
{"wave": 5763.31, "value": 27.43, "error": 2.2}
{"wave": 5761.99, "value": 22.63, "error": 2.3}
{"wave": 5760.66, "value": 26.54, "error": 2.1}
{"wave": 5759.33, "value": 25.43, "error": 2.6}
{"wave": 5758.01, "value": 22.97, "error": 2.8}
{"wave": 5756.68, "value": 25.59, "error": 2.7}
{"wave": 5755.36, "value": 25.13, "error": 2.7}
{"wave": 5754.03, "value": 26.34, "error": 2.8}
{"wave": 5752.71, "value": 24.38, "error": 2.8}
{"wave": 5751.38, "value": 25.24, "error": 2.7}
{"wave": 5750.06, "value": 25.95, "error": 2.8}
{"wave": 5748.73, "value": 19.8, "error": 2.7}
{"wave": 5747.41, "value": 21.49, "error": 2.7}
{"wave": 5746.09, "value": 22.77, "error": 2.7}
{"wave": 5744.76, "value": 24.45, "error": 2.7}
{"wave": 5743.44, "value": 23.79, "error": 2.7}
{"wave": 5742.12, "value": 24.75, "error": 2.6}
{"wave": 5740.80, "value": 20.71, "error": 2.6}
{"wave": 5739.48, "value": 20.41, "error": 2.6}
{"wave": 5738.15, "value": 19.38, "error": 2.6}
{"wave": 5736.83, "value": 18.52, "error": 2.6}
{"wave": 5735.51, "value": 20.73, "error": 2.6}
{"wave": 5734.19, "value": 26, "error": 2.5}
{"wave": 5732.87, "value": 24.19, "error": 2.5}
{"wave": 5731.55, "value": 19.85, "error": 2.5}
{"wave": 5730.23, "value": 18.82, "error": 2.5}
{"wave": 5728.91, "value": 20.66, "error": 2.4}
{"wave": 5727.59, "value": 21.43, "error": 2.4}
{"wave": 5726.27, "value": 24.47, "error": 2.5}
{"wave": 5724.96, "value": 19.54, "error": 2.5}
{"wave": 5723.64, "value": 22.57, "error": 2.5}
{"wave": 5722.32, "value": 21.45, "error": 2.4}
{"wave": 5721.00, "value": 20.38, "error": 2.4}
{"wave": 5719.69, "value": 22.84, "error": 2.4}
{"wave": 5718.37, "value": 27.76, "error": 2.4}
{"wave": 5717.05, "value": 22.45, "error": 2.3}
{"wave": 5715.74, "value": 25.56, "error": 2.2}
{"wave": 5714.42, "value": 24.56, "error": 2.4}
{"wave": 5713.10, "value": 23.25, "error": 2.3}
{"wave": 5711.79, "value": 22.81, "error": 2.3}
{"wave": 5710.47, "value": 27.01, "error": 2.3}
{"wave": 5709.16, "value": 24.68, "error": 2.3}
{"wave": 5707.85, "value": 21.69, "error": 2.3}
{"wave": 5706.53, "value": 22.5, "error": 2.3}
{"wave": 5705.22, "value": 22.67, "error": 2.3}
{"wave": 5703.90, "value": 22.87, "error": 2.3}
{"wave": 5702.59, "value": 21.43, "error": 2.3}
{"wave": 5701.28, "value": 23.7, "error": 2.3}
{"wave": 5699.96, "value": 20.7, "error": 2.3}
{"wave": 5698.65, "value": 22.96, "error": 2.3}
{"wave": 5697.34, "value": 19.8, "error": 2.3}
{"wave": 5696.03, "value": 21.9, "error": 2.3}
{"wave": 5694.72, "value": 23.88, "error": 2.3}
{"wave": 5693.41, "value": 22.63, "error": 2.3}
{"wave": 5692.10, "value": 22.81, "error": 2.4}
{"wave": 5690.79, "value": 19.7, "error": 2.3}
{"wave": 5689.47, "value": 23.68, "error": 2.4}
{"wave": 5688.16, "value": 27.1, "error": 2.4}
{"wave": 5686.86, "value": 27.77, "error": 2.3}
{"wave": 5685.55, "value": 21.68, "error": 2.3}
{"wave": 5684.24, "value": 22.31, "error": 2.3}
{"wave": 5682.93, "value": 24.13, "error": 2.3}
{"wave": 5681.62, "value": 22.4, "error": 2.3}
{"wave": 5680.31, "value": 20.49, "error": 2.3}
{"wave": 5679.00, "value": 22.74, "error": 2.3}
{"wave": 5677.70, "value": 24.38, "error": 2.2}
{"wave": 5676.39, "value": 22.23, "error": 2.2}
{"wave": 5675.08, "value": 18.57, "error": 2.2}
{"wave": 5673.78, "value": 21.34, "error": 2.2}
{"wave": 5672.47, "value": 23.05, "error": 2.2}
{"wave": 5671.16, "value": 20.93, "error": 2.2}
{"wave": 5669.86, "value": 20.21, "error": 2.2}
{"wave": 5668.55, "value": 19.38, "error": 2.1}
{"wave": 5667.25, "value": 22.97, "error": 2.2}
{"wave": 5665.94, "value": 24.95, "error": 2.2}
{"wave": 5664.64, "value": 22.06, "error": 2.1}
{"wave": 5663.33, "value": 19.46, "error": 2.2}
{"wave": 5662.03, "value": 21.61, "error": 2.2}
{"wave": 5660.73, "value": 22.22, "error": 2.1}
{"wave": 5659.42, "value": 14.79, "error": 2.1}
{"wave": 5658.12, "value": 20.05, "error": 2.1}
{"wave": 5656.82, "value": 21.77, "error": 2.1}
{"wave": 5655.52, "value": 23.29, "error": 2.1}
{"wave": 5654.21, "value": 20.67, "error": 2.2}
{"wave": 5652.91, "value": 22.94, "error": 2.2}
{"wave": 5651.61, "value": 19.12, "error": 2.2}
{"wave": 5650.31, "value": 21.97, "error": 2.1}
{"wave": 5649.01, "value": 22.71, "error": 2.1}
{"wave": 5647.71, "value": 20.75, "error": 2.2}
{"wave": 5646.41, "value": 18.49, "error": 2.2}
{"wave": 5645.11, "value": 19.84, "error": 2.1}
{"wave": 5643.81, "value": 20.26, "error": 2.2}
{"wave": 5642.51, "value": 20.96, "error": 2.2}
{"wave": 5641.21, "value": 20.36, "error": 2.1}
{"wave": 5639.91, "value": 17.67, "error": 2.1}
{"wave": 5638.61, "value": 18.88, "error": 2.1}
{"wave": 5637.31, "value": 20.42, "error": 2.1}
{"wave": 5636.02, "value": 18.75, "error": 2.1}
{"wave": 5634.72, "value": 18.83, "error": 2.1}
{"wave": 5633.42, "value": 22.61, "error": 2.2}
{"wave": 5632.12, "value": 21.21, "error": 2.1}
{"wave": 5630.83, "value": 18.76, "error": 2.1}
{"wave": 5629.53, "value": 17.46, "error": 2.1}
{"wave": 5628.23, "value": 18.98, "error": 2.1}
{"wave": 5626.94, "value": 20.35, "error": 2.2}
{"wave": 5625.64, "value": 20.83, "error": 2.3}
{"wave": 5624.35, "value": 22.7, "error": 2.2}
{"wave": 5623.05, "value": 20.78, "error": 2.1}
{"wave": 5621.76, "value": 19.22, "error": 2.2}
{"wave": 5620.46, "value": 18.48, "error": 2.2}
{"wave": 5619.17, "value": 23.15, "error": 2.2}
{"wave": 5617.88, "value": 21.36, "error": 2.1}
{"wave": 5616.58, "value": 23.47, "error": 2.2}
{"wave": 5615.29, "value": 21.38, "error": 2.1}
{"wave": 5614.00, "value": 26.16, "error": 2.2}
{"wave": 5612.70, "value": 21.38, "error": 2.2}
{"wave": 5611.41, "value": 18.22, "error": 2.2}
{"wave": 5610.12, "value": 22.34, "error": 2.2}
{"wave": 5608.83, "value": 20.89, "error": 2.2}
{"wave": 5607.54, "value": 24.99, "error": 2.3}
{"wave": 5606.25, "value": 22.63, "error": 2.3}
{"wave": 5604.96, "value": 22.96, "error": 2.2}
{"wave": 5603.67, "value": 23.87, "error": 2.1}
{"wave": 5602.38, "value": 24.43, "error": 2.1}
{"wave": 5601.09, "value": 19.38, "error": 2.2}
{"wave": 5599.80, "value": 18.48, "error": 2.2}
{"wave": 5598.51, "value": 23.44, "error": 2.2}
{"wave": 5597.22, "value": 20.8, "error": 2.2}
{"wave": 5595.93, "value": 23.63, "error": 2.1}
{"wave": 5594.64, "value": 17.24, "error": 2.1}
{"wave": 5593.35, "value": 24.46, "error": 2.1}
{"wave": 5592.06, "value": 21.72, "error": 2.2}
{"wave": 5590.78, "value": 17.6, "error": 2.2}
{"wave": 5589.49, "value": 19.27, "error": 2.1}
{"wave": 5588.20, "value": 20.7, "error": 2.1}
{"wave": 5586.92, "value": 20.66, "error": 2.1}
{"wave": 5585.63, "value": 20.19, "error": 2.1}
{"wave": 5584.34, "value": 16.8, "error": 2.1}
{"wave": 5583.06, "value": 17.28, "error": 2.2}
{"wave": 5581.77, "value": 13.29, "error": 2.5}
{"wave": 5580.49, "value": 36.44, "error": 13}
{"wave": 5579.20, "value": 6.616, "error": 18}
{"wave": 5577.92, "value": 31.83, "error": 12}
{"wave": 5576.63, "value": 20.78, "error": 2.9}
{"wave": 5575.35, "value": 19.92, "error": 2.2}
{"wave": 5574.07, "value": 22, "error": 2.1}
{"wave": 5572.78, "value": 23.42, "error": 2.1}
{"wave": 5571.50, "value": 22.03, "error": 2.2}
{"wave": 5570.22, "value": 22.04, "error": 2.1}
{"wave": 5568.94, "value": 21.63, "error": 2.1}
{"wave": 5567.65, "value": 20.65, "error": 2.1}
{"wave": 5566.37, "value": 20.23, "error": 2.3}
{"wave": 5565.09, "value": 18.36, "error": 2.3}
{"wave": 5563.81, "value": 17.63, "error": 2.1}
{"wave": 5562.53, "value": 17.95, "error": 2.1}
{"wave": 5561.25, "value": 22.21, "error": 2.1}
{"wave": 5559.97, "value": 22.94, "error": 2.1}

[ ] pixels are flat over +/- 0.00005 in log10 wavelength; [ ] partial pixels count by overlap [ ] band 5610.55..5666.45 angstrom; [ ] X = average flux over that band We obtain 20.7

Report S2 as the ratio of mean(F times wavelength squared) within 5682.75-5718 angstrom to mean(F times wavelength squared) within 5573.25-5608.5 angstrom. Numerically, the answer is 1.1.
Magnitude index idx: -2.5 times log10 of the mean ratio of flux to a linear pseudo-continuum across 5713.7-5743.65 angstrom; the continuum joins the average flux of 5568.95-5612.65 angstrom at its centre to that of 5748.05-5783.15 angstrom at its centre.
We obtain 0.08 mag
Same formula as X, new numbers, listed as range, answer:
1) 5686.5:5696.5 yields 23.6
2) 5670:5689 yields 22.7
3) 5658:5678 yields 21.1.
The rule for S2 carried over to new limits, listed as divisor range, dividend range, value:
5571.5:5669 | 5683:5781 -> 1.16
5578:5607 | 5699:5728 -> 1.16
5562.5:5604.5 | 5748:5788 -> 1.26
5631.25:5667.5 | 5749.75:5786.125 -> 1.24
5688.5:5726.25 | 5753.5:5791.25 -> 1.10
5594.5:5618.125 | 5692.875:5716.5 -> 1.08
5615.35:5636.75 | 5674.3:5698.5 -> 1.13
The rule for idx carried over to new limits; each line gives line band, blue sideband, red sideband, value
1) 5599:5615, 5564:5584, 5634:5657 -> -0.07 mag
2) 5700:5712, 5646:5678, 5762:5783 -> -0.03 mag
